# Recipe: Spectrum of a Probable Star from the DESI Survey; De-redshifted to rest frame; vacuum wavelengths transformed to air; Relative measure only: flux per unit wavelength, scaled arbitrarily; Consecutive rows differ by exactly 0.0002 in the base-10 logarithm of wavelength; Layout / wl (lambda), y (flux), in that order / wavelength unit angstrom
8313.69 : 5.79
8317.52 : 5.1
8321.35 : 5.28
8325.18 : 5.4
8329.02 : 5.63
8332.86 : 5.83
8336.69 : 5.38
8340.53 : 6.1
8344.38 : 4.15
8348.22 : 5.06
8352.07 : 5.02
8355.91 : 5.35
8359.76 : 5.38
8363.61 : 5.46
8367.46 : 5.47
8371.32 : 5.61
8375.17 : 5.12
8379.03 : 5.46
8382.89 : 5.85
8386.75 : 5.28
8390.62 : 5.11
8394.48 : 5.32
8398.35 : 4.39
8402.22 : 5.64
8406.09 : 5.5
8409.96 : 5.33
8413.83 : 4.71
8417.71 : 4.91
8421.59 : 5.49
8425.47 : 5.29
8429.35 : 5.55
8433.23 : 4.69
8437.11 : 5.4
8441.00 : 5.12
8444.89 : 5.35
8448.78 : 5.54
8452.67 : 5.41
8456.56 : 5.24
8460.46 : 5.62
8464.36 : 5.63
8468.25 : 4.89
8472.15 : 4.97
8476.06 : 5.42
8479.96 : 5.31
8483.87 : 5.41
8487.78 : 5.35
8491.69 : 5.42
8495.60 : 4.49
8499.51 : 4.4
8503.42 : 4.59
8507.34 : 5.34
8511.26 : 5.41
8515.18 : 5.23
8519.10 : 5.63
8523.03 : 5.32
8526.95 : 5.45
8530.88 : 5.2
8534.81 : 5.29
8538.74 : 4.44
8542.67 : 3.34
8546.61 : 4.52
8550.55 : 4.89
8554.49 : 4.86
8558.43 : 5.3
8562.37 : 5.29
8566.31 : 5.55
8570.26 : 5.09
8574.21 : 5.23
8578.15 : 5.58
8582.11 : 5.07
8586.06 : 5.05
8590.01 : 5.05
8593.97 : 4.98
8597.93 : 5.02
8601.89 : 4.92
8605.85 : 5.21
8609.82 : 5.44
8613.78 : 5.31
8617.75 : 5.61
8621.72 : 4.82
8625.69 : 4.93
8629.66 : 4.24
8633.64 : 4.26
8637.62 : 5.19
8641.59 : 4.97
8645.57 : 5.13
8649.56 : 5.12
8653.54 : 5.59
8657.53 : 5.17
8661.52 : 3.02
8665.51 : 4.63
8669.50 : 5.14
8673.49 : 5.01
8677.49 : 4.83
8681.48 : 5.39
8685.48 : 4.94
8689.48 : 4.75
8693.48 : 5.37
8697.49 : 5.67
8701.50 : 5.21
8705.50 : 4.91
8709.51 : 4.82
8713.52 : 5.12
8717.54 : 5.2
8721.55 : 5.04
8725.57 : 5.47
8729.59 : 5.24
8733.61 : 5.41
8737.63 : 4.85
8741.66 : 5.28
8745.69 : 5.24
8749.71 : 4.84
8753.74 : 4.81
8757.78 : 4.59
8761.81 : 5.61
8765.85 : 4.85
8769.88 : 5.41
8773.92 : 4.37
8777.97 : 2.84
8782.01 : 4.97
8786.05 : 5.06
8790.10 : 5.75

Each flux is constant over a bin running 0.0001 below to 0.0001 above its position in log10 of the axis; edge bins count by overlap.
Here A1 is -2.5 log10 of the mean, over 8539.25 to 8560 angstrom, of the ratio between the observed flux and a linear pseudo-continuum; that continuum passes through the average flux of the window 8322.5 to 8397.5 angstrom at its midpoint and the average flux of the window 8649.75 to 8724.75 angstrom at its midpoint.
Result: 0.13 mag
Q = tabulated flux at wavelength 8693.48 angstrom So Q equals 5.37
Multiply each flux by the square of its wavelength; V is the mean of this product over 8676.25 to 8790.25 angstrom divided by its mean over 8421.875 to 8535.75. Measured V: 1.0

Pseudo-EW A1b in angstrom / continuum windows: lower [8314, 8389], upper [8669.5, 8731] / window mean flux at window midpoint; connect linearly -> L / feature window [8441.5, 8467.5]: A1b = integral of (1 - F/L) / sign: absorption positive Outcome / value -0.6 angstrom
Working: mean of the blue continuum 5.37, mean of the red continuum 5.13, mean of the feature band 5.42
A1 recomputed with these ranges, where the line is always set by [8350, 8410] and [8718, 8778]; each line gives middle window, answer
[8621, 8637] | 0.11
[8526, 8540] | 0.02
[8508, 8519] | -0.03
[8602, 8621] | -0.04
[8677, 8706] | -0.02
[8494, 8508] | 0.12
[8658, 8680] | 0.11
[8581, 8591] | 0.02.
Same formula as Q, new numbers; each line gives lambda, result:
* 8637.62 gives 5.19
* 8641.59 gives 4.97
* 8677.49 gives 4.83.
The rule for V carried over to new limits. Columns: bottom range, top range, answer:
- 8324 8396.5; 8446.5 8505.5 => 0.99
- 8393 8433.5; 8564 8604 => 1.04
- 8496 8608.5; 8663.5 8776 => 1.05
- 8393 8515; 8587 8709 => 1.01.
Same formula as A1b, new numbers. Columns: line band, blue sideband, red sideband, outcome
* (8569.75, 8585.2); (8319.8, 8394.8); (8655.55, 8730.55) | -0.37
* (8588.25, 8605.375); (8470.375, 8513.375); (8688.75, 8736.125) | 0.45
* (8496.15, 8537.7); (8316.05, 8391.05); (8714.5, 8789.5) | 0.40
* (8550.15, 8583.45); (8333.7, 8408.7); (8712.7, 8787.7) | -0.65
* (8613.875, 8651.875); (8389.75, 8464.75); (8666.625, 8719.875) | 1.40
